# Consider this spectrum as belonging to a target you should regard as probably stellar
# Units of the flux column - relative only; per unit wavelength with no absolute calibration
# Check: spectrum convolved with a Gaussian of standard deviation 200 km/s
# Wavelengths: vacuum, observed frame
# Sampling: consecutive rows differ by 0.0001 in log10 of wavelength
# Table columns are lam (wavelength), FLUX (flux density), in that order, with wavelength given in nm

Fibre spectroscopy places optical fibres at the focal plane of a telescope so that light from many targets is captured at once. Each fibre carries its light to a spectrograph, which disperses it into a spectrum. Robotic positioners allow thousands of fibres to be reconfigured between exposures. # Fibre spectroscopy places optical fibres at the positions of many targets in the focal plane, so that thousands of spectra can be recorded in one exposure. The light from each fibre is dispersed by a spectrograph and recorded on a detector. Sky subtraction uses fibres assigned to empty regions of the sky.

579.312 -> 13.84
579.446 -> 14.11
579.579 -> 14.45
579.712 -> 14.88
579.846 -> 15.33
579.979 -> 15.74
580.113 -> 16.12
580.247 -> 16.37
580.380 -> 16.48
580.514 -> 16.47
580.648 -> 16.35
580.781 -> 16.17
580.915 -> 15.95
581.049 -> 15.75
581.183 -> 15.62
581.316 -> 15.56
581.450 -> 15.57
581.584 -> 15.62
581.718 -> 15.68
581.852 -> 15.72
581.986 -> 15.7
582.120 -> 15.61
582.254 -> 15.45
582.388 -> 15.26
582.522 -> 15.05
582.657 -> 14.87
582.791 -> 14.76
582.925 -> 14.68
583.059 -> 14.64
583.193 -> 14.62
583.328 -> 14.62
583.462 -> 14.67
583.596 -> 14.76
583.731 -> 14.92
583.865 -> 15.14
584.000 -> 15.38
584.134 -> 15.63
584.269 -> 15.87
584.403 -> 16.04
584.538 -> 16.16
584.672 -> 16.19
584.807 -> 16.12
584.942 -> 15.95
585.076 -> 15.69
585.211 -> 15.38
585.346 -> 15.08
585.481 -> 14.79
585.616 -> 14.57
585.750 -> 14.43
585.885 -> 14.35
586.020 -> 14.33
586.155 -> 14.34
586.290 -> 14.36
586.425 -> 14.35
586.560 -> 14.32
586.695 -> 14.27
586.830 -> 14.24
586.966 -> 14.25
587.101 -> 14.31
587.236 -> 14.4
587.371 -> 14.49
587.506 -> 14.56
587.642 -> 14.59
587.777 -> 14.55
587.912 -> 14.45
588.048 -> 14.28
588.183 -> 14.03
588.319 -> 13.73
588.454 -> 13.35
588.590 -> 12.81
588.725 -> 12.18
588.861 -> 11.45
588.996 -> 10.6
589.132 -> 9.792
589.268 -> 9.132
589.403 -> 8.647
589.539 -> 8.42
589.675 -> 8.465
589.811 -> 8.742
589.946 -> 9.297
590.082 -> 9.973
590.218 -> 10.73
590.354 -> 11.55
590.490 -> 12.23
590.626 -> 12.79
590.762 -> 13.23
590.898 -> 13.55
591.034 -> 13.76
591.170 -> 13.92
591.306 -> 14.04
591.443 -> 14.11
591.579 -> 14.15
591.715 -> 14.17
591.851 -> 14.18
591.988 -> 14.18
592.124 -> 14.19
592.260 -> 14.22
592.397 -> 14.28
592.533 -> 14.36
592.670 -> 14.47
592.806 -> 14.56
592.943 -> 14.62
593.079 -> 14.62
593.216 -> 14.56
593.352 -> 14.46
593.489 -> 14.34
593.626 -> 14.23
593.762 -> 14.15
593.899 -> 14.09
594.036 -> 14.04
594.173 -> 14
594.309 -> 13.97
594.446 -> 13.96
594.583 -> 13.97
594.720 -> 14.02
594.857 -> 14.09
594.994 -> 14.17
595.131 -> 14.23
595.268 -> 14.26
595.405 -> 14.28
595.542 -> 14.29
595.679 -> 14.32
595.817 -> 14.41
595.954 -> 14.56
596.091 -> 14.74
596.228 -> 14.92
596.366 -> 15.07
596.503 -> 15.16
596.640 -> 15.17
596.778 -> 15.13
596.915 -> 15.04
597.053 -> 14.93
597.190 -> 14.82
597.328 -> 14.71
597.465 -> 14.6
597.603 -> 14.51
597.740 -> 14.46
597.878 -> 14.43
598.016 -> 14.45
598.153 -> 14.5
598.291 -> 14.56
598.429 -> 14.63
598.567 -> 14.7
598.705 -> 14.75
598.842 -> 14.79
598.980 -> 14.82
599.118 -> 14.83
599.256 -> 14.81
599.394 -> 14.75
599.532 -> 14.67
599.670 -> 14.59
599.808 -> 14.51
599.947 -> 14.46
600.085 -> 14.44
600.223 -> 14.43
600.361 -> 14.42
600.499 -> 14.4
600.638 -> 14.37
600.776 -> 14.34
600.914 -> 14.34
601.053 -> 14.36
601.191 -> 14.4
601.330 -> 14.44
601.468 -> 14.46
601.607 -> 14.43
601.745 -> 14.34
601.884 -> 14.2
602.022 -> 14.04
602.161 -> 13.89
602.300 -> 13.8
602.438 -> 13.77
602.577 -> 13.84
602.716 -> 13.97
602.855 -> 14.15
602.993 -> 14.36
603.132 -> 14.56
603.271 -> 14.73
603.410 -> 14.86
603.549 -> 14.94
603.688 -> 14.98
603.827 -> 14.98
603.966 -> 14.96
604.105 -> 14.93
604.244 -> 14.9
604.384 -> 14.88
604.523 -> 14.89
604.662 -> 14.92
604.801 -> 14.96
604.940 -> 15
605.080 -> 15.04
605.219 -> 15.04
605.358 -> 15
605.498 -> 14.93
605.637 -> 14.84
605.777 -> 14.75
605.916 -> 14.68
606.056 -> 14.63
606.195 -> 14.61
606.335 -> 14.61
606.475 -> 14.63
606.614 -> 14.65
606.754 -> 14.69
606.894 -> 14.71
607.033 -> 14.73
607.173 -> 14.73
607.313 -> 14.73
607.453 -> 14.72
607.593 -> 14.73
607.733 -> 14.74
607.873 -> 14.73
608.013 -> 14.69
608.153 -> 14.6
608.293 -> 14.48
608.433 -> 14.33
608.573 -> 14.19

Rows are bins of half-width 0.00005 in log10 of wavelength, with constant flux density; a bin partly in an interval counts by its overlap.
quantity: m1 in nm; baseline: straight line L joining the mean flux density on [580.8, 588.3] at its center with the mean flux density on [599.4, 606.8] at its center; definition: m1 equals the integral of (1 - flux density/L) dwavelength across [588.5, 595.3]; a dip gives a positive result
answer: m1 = 0.86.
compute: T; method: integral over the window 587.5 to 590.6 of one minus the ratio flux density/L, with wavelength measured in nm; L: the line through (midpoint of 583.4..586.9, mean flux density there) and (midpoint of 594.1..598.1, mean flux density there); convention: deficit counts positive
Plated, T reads 0.68 nm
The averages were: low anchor 15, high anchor 14.5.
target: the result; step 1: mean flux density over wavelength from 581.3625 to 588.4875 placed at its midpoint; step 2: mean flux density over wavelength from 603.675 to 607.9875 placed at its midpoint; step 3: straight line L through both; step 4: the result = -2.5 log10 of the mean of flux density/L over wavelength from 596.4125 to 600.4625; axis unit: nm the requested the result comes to 0.01 mag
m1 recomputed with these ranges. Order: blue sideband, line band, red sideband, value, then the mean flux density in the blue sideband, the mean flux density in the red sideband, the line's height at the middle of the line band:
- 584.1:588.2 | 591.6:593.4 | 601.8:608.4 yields 0.05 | 14.9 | 14.6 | 14.8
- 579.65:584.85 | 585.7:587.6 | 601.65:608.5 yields 0.12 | 15.5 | 14.6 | 15.4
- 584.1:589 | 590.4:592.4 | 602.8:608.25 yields 0.11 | 14.5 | 14.8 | 14.6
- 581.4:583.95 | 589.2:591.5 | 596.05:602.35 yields 0.55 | 15.1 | 14.6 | 14.9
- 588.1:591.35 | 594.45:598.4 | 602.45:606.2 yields -0.47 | 11.5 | 14.7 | 13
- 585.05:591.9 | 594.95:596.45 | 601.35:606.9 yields -0.08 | 13.1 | 14.6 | 13.8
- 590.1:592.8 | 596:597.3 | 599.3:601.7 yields -0.08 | 13.5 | 14.5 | 14.1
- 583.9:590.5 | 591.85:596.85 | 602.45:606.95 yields -0.16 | 13.4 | 14.7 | 14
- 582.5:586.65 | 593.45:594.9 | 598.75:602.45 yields 0.06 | 15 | 14.4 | 14.7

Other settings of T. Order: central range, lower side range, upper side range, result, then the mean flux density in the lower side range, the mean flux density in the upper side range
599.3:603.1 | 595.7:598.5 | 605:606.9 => 0.11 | 14.7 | 14.8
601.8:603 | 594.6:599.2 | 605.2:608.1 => 0.06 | 14.6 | 14.7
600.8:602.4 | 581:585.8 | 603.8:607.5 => 0.07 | 15.3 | 14.8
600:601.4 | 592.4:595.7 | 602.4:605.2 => 0.02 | 14.3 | 14.7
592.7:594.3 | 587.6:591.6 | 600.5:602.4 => -0.19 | 12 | 14.3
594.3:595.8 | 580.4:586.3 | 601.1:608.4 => 0.08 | 15.3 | 14.6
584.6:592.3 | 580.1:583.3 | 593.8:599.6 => 0.92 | 15.6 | 14.5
